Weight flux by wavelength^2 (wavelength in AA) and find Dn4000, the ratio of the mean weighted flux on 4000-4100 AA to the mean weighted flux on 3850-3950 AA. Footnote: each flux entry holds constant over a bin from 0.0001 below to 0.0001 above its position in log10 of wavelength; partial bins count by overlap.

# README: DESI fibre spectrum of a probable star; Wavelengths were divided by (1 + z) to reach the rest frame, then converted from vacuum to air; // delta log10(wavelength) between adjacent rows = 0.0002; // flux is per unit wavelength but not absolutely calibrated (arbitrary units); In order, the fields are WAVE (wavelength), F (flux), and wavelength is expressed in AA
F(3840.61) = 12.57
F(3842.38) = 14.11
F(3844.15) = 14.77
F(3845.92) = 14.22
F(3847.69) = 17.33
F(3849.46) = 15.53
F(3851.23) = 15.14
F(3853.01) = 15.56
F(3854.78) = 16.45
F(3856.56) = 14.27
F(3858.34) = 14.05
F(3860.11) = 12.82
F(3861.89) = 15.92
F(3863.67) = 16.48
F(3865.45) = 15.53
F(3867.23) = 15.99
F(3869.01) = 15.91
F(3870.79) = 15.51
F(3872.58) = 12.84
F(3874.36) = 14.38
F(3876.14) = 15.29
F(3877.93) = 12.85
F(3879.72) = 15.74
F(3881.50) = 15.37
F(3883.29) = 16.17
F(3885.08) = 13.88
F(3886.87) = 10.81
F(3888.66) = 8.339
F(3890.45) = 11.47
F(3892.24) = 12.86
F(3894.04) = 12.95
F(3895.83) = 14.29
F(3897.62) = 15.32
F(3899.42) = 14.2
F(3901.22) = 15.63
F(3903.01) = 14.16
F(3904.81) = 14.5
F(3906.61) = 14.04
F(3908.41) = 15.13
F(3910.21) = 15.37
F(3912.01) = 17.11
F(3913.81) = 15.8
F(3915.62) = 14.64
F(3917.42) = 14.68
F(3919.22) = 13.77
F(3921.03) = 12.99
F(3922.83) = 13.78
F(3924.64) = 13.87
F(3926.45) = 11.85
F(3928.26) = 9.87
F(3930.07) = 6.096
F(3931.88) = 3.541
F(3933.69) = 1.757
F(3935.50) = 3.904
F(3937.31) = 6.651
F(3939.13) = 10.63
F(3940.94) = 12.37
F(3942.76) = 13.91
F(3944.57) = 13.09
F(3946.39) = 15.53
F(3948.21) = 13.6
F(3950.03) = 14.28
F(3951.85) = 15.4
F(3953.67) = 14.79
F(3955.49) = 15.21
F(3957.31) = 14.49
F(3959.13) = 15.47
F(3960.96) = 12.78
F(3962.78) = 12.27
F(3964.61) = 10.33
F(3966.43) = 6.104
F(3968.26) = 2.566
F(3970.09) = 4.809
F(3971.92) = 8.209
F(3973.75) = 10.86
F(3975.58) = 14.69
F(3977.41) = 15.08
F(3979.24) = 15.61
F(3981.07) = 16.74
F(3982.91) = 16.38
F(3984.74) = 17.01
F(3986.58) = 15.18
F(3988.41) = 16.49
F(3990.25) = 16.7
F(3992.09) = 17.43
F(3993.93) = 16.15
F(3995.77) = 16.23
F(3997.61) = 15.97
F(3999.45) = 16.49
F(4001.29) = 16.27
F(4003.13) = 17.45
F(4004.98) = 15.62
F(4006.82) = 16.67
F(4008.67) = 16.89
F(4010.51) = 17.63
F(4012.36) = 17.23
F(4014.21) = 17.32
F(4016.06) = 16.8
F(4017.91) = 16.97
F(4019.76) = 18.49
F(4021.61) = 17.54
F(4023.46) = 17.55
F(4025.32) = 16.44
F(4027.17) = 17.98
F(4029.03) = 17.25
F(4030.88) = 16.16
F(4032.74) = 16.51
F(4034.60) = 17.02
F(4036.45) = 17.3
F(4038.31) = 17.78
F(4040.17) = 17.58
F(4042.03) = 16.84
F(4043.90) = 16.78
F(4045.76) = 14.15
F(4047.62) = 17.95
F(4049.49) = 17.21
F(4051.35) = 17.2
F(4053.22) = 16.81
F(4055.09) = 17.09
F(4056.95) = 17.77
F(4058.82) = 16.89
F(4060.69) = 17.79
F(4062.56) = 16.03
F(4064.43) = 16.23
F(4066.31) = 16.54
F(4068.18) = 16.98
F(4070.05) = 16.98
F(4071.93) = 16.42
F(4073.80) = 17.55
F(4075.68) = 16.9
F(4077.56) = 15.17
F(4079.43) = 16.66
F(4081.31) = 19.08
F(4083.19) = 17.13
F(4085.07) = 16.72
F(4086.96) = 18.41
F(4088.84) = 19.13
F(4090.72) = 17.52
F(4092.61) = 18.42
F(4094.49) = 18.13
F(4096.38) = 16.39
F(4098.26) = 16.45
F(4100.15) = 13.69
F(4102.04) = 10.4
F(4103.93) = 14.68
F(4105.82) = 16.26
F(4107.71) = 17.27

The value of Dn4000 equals 1.39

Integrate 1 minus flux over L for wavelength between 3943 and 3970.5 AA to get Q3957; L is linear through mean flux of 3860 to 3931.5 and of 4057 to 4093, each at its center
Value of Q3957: 5.1 AA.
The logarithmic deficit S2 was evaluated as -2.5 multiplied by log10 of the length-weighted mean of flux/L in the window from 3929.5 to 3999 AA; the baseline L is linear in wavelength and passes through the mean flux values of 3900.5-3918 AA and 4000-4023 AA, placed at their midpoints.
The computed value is 0.293 mag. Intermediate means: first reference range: 15.1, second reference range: 17.1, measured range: 12.4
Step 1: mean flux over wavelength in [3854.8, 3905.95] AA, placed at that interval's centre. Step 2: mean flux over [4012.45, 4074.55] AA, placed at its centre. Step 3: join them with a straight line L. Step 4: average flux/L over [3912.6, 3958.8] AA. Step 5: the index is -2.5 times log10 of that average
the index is 0.26 mag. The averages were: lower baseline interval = 14.2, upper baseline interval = 17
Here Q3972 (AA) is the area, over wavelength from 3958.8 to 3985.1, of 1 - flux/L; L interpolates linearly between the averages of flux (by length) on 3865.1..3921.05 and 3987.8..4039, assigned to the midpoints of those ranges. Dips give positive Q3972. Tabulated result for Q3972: 7.1 AA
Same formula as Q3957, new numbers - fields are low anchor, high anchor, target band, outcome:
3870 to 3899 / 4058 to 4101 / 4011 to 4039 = -2.0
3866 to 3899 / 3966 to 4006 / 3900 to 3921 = -1.4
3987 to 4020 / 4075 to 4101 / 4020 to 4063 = -0.3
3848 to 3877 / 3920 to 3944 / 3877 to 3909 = -3.0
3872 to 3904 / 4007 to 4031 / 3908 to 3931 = 1.8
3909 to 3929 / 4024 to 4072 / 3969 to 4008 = 1.5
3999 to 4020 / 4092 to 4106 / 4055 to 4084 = -1.8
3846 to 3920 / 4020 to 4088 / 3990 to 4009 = -0.3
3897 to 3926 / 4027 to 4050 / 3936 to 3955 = 3.0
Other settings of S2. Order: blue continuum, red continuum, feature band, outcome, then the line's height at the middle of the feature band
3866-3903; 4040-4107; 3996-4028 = -0.077 mag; 15.8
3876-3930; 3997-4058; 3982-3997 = -0.029 mag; 16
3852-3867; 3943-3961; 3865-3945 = 0.160 mag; 14.9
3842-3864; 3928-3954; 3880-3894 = 0.035 mag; 13.2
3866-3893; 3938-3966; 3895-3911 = -0.078 mag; 13.7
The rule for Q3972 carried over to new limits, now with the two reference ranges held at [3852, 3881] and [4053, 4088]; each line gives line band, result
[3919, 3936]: 7.1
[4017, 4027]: -0.5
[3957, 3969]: 4.1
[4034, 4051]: -0.2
